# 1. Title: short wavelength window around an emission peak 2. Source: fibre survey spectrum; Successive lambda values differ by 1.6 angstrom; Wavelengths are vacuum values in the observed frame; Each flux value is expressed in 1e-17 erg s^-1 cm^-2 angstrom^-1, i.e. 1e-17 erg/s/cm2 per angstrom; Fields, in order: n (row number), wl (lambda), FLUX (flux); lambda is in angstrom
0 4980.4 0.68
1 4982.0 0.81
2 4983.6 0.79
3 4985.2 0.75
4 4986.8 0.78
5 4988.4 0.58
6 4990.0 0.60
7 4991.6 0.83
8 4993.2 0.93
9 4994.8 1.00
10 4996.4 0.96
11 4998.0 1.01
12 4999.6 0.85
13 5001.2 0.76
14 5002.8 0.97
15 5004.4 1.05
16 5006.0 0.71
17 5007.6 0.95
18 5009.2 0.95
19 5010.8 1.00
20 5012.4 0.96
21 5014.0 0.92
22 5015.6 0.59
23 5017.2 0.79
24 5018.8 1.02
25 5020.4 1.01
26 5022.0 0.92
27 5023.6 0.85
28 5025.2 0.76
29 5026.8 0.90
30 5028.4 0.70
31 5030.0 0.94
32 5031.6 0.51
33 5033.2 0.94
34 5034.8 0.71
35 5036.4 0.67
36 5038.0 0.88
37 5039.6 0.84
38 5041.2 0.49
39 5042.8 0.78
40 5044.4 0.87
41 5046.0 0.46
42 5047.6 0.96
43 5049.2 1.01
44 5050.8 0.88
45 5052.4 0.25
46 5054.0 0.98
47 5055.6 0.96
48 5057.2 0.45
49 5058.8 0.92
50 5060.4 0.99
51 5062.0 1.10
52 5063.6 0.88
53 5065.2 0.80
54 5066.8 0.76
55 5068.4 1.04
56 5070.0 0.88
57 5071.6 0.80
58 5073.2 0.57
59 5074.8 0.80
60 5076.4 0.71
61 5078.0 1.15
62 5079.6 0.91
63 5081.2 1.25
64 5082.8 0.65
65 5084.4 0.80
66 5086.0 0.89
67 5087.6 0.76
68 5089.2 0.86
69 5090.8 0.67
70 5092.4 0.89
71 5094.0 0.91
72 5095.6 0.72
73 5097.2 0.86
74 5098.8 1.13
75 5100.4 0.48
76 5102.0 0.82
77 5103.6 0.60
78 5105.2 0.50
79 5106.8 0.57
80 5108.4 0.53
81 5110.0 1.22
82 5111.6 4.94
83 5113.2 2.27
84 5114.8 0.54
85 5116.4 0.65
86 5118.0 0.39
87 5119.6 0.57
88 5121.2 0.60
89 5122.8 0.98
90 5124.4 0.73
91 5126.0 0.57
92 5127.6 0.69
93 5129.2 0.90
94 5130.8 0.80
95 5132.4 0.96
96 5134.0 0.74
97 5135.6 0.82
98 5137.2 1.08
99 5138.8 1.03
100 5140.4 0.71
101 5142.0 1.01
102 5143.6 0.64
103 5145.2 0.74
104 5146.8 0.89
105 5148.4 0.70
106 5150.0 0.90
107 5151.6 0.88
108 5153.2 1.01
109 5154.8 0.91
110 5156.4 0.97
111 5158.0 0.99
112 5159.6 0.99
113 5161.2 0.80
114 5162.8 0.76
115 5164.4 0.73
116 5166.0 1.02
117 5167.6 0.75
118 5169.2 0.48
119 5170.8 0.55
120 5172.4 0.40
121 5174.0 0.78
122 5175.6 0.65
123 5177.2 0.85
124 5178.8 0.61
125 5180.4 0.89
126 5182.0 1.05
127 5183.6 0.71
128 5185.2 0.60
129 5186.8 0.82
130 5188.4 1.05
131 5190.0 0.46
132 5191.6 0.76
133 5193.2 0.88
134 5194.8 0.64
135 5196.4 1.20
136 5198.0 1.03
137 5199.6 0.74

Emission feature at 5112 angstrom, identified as H-beta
